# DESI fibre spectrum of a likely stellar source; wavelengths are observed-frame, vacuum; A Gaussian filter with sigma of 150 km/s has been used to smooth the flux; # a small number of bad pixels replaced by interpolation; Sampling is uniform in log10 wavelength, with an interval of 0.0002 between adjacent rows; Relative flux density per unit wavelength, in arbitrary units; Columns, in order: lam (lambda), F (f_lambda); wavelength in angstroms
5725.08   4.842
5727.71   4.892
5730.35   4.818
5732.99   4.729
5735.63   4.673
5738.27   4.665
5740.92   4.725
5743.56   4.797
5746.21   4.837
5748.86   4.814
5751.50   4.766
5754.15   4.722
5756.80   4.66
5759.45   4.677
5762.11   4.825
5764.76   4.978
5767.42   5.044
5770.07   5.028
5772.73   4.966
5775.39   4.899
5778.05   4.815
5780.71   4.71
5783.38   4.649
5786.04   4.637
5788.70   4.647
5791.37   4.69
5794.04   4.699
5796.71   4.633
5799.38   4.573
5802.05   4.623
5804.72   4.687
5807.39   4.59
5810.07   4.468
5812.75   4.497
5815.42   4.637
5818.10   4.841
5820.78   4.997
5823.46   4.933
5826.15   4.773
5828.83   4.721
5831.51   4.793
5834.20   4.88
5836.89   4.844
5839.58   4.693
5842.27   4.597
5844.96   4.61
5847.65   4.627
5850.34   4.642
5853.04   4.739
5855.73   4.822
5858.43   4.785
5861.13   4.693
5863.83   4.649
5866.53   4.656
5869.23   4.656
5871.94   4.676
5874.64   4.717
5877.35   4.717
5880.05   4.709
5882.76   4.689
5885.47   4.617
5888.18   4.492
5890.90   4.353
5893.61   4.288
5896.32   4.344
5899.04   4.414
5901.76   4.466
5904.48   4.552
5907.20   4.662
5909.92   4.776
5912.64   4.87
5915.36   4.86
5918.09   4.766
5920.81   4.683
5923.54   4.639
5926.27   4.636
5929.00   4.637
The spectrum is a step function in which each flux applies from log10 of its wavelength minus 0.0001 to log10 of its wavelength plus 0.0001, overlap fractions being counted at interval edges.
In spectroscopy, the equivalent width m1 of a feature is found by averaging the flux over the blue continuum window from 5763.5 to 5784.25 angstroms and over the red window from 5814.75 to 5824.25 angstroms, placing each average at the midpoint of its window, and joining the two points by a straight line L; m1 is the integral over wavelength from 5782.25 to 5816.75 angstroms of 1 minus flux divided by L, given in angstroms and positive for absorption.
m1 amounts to 1.8 angstroms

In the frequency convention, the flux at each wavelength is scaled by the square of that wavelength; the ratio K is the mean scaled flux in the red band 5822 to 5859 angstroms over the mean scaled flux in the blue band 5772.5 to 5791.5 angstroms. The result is 1.02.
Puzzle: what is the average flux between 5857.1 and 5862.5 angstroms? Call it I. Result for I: 4.74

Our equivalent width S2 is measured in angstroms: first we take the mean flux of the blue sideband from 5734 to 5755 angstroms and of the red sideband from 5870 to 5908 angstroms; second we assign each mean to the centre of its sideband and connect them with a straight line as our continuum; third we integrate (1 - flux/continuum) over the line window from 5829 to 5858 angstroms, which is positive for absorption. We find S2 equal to -0.7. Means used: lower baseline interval 4.75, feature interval 4.73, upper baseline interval 4.55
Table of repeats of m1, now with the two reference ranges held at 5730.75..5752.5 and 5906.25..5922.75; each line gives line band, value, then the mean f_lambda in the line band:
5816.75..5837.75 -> -0.4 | 4.85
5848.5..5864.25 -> 0.1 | 4.72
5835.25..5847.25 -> 0.2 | 4.69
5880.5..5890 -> 0.3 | 4.59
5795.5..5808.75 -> 0.4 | 4.62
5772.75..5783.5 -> -0.1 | 4.8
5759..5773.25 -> -0.5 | 4.93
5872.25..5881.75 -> 0.1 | 4.71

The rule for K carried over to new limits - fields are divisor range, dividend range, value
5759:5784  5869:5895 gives 0.98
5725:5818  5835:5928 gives 1.02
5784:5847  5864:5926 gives 1.01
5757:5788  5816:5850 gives 1.01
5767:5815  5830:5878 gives 1.02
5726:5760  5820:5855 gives 1.03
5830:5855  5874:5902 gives 0.97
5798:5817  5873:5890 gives 1.04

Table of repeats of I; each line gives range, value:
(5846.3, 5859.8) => 4.72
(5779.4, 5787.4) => 4.67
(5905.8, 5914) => 4.77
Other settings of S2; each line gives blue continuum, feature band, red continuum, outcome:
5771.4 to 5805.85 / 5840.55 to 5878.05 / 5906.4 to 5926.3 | 0.4 angstroms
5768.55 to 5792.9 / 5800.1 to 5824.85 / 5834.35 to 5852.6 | 0.2 angstroms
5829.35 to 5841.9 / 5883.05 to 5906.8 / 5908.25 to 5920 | 1.7 angstroms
